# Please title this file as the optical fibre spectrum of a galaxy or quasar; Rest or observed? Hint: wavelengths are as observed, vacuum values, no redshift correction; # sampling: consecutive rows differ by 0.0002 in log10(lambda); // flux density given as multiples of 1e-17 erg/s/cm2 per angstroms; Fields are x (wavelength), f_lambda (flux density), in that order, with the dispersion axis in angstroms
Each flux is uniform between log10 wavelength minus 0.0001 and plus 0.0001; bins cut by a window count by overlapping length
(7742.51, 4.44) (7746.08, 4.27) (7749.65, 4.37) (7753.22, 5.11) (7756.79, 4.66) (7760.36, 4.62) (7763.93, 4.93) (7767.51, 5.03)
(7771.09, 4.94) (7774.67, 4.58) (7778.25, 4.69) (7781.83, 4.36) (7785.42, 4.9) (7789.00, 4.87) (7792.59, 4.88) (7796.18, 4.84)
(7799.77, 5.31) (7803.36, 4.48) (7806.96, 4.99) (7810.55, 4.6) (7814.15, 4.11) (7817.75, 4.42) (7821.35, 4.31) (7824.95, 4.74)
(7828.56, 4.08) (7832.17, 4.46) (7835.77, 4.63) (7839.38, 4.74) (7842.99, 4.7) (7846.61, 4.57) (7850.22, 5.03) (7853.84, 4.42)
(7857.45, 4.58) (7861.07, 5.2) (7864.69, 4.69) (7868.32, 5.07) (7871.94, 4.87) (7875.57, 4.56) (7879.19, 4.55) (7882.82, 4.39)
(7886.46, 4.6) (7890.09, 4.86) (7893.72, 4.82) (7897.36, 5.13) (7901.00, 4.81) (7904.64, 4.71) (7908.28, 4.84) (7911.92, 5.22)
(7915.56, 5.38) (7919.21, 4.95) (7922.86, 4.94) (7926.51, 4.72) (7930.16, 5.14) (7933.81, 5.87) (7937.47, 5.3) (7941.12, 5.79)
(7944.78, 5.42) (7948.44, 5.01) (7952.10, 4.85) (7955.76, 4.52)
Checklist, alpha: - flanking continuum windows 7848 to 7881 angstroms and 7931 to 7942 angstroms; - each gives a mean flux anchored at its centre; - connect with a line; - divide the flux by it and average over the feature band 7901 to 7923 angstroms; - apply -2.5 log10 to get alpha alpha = 0.07 mag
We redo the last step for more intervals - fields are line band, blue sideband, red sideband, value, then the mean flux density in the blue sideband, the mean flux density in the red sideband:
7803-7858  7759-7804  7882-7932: 0.07 mag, 4.81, 4.9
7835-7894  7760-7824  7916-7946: 0.06 mag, 4.72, 5.27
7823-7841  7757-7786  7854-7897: 0.05 mag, 4.74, 4.75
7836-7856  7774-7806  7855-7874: 0.04 mag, 4.78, 4.86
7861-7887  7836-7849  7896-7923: 0.03 mag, 4.68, 5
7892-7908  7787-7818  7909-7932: 0.03 mag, 4.74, 5.05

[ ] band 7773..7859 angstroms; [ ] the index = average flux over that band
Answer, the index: 4.64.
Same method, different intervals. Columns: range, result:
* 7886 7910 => 4.84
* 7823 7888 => 4.66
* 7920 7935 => 5.12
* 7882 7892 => 4.64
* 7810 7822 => 4.34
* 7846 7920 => 4.82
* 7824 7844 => 4.54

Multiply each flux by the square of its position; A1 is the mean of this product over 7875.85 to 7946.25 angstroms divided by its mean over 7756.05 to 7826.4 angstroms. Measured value 1.10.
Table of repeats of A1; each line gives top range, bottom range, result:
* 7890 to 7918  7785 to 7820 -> 1.08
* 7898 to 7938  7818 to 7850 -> 1.14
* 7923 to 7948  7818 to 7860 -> 1.19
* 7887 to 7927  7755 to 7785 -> 1.08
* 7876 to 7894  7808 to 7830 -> 1.07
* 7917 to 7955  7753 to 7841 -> 1.15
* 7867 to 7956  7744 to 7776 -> 1.10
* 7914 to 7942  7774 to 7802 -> 1.13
